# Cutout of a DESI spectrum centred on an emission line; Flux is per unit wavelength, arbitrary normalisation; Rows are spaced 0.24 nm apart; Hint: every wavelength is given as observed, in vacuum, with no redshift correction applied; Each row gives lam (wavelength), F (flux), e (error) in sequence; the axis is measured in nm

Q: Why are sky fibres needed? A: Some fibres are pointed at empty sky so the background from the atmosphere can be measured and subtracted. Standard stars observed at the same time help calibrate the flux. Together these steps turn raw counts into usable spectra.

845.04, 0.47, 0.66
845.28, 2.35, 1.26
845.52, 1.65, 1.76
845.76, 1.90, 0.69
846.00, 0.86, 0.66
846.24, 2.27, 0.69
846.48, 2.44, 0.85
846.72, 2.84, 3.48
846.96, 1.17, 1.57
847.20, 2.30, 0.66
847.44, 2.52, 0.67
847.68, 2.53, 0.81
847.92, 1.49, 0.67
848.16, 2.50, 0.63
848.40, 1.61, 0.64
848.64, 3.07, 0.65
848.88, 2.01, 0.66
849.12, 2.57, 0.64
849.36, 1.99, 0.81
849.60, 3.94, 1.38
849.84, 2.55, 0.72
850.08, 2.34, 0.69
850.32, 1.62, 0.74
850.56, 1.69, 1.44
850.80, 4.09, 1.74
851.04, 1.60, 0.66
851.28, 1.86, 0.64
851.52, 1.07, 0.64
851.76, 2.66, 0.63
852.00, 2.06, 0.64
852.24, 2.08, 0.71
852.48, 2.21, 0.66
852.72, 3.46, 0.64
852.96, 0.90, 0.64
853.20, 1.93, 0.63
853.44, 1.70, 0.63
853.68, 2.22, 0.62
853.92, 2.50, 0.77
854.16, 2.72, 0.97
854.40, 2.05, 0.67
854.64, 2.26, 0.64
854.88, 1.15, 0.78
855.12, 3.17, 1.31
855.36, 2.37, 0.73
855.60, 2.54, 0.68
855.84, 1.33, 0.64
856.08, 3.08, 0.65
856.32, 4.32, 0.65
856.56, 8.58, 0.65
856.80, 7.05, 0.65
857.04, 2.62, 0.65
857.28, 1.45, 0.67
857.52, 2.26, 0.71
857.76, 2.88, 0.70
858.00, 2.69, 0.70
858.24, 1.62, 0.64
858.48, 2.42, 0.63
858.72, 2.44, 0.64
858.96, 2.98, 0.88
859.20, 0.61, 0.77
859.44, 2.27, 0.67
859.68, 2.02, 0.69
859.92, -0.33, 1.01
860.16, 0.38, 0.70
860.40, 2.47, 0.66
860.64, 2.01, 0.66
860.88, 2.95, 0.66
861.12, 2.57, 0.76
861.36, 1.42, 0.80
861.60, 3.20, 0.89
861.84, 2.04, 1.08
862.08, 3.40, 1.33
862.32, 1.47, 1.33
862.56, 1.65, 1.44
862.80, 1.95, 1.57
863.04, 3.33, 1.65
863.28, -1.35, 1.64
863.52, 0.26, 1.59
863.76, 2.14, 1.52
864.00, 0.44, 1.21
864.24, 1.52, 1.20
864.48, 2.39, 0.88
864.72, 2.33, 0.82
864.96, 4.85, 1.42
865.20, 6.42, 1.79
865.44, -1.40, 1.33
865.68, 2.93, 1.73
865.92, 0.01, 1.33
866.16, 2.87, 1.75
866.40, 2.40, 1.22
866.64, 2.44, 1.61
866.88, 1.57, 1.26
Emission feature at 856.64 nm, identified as Hbeta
